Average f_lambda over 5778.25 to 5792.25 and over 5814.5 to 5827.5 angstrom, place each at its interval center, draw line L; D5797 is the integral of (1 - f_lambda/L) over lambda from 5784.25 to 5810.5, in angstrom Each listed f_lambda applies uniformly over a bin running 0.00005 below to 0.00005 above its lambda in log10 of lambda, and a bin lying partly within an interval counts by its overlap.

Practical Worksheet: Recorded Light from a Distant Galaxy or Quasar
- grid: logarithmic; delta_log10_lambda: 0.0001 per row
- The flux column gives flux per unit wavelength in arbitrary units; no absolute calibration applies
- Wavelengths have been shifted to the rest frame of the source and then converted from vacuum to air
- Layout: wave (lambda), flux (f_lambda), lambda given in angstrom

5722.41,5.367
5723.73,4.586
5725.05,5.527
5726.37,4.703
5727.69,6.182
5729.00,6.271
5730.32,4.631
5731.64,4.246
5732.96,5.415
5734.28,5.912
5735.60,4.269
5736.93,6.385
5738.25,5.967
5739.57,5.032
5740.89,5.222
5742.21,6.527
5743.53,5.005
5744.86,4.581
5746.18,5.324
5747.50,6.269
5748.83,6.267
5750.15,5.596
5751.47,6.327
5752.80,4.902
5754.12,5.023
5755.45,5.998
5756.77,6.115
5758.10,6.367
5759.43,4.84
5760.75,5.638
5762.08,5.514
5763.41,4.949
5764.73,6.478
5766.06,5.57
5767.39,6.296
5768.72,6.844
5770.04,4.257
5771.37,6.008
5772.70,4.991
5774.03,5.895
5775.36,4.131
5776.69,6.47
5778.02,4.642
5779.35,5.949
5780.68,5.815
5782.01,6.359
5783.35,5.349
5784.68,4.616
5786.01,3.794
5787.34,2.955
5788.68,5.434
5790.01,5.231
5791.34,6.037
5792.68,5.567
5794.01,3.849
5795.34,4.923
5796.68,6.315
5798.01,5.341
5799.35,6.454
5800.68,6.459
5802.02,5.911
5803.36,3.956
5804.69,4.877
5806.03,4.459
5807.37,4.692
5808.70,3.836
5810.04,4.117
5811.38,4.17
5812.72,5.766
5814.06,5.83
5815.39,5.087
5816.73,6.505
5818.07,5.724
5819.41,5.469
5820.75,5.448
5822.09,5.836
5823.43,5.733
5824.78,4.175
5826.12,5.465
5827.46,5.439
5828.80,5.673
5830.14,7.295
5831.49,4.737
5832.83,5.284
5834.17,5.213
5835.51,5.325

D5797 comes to 1.6 angstrom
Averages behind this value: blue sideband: 5.14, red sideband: 5.5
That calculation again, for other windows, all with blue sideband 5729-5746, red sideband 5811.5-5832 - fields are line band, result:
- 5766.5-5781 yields -0.4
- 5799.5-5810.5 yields 1.3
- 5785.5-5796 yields 1.4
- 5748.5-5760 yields -0.7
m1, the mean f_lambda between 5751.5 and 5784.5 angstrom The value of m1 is 5.6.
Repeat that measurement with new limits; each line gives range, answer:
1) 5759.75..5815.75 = 5.26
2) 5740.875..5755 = 5.57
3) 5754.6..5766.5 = 5.71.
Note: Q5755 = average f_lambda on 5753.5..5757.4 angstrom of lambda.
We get 5.72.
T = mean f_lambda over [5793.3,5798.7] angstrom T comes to 5.12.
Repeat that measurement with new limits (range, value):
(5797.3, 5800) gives 5.9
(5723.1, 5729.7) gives 5.46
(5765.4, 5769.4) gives 6.23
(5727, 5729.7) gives 6.2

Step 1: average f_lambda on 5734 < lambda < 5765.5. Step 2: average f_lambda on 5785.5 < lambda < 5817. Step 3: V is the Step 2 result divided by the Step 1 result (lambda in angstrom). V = 0.90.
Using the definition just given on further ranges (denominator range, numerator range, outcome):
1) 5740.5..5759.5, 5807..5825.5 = 0.92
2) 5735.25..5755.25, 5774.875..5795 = 0.92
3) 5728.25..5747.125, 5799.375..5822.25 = 0.97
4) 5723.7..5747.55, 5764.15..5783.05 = 1.06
